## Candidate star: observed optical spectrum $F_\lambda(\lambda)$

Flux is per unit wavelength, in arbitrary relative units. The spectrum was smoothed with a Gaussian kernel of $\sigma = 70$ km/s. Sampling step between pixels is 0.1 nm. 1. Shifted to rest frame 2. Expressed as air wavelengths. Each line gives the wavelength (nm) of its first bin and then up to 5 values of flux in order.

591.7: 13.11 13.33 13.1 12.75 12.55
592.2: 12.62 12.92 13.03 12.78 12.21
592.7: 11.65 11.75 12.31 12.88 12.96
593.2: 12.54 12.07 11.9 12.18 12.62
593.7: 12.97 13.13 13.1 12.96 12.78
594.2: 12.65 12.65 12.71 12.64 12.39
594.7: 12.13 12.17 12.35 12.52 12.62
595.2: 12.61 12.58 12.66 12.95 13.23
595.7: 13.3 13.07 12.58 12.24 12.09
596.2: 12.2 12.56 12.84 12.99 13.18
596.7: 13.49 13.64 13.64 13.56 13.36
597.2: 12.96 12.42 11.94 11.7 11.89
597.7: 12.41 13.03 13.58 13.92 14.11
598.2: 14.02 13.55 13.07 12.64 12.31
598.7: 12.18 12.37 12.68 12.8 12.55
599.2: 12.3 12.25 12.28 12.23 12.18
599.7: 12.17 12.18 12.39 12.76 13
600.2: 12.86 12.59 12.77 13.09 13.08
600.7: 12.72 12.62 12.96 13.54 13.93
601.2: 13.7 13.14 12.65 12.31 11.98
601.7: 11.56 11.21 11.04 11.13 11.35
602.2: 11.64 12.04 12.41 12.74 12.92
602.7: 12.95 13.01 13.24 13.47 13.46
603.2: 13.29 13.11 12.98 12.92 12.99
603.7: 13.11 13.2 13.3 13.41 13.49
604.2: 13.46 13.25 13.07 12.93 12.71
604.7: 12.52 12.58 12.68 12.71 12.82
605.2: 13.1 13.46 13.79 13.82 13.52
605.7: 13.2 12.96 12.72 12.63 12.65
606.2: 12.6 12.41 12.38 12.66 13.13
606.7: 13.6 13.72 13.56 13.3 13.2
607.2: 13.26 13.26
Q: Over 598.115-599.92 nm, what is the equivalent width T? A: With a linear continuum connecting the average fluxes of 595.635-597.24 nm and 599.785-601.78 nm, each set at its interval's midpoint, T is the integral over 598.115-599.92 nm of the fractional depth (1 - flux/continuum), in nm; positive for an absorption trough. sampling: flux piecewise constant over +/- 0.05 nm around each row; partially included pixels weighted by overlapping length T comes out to 0.037 nm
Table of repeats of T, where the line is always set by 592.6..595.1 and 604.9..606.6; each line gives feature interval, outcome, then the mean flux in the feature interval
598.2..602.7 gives 0.08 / 12.5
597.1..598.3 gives -0.03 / 13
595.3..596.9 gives -0.04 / 12.9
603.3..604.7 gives -0.02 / 13.1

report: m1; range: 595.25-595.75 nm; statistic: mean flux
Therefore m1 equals 12.9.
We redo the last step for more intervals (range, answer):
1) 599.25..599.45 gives 12.3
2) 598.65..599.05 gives 12.5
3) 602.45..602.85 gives 12.9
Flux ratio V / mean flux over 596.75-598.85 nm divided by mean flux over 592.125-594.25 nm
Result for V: 1.03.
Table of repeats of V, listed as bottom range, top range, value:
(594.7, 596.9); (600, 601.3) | 1.02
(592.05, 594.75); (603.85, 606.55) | 1.03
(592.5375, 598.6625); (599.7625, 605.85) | 1.01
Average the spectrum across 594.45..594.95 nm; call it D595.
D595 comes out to 12.3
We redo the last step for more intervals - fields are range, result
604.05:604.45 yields 13.3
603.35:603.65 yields 13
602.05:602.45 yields 11.9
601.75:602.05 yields 11.1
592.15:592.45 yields 12.9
